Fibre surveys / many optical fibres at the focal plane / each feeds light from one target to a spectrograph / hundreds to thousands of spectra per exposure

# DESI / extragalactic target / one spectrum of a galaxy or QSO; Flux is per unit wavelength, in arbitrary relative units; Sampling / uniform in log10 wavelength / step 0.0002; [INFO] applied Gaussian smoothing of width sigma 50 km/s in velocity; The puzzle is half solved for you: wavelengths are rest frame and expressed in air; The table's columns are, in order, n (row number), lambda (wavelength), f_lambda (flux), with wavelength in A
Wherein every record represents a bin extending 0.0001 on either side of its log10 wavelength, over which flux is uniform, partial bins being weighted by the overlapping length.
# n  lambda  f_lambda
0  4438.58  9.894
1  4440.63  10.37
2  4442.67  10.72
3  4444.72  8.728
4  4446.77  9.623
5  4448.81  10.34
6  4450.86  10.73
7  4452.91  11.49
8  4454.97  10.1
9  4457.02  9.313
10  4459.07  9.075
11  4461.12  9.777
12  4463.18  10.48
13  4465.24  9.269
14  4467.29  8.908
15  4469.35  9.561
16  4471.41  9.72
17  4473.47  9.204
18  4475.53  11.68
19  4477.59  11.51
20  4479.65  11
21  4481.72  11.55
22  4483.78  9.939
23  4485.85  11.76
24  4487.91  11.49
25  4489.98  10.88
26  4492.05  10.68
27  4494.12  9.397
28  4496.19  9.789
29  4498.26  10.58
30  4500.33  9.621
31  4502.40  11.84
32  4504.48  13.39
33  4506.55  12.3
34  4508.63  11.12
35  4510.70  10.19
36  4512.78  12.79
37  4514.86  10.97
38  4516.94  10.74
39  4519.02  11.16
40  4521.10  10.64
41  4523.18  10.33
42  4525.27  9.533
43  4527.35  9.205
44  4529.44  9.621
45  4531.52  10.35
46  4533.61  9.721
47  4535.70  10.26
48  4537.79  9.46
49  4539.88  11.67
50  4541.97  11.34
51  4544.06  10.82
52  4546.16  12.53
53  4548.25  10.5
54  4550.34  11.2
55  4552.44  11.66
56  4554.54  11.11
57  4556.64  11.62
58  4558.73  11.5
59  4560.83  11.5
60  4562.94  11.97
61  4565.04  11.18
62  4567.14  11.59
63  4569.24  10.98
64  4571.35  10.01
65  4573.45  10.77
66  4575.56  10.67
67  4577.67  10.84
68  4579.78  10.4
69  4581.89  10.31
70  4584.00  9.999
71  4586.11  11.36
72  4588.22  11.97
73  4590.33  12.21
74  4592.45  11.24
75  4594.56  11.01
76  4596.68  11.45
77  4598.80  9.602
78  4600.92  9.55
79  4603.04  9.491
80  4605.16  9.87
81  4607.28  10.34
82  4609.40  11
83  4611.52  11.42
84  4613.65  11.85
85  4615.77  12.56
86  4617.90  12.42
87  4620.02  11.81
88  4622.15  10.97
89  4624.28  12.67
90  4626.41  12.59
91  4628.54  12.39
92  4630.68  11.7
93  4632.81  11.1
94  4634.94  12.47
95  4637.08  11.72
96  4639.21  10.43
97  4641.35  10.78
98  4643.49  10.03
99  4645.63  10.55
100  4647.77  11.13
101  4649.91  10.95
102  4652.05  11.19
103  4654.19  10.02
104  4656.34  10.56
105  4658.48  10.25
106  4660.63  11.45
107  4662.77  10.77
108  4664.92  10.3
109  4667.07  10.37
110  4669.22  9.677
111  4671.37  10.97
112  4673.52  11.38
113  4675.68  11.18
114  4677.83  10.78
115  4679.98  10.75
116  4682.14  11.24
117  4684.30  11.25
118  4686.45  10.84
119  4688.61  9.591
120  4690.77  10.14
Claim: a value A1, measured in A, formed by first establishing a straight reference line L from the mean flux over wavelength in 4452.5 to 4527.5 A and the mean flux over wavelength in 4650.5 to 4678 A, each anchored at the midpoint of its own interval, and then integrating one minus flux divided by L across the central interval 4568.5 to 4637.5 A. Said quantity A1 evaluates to -3.4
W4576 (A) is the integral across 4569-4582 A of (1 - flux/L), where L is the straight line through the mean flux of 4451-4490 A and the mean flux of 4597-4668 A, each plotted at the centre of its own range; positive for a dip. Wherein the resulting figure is 0.3 A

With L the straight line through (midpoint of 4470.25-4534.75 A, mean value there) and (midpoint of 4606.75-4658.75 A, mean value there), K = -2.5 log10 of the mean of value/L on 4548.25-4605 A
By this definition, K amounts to 0.013 mag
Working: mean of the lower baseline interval 10.7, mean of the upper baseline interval 11.3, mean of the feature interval 10.9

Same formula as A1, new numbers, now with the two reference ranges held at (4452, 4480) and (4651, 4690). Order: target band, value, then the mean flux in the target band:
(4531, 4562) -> -2.2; 11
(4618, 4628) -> -1.4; 12.1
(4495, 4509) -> -1.5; 11.2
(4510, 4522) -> -1.1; 11.1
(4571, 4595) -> -1.2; 10.9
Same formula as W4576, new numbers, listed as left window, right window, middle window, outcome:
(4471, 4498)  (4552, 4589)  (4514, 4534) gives 1.14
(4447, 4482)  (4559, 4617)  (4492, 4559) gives -1.77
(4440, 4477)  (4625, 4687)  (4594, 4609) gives 0.73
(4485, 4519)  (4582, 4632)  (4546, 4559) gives -0.22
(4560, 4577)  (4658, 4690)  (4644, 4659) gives 0.20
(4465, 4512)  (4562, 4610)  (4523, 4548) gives 0.76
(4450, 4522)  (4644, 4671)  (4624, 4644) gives -1.85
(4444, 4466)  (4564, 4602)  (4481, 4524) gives -3.11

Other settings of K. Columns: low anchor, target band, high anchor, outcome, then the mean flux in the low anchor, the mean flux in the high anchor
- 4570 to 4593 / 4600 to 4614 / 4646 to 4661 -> 0.04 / 10.9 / 10.8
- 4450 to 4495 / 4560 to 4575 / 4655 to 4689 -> -0.06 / 10.3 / 10.7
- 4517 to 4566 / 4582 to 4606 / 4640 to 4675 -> 0.00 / 10.8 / 10.7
